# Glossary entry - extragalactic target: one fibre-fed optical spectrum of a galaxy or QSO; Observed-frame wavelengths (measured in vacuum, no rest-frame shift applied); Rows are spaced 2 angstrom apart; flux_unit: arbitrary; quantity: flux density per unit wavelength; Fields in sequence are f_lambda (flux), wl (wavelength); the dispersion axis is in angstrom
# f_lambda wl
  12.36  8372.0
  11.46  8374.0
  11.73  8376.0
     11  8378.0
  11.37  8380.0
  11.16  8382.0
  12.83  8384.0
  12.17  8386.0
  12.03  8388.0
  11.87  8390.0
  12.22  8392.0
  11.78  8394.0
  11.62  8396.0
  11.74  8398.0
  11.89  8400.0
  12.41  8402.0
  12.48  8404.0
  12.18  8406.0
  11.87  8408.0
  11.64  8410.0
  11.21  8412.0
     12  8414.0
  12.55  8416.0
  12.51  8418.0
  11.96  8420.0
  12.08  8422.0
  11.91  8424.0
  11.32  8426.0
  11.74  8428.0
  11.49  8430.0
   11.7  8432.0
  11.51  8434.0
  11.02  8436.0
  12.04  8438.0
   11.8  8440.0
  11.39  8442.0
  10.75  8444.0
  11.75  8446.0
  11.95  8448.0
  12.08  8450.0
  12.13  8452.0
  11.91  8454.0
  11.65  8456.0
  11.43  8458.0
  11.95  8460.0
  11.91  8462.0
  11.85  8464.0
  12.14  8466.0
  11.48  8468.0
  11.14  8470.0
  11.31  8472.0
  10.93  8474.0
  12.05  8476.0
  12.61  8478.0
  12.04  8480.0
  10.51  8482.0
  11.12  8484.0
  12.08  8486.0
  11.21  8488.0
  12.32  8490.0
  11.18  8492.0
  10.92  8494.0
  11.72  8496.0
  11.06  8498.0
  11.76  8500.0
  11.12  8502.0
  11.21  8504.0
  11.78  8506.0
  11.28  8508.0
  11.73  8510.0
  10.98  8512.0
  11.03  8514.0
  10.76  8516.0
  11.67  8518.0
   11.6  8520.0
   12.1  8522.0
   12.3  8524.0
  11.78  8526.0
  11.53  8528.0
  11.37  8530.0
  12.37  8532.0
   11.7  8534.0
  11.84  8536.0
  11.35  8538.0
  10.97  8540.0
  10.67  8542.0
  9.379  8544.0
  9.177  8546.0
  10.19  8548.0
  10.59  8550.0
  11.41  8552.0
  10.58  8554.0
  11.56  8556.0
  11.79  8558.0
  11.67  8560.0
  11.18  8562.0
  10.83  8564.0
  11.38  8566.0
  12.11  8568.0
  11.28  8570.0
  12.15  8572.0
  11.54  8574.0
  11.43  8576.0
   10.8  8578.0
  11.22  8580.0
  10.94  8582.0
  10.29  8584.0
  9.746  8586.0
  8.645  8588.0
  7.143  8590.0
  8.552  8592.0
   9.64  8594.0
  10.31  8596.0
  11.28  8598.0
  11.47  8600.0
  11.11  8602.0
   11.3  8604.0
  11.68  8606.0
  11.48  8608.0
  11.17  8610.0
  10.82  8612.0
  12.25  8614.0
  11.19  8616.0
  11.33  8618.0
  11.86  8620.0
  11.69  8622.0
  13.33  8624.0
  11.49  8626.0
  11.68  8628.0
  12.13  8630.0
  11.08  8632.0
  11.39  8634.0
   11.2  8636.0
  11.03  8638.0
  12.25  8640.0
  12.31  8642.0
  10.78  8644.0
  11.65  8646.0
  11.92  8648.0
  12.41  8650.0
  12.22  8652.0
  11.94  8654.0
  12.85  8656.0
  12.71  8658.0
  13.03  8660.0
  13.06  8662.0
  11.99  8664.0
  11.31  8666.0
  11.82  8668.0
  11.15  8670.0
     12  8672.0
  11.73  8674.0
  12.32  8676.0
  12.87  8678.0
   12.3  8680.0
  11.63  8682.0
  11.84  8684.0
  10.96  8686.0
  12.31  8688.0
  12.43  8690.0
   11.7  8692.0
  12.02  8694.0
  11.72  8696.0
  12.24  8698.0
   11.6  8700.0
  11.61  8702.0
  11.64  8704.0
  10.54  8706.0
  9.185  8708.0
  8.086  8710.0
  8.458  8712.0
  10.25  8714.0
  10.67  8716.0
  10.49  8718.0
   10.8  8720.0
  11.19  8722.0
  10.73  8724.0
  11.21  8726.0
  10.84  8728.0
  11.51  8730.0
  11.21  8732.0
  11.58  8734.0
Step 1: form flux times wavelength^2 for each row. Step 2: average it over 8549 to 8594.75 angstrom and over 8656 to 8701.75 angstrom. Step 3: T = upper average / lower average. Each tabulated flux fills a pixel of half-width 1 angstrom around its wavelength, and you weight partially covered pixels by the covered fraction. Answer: 1.2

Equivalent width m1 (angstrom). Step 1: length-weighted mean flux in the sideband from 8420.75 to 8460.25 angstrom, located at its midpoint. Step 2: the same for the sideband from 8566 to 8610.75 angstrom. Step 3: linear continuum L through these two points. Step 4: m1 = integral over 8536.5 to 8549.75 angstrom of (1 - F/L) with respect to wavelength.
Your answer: 0.8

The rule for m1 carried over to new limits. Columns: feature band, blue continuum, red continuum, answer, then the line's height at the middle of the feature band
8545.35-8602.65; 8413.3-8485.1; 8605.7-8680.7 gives 5.4 angstrom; 11.8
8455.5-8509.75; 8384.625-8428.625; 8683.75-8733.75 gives 0.8 angstrom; 11.7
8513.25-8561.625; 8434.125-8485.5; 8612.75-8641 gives 1.8 angstrom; 11.7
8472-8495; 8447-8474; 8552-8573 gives 0.3 angstrom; 11.7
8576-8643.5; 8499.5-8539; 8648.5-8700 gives 4.8 angstrom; 11.9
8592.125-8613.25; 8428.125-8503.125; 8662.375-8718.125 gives 0.9 angstrom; 11.4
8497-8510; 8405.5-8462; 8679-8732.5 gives 0.2 angstrom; 11.6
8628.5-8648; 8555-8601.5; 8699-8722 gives -1.8 angstrom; 10.6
